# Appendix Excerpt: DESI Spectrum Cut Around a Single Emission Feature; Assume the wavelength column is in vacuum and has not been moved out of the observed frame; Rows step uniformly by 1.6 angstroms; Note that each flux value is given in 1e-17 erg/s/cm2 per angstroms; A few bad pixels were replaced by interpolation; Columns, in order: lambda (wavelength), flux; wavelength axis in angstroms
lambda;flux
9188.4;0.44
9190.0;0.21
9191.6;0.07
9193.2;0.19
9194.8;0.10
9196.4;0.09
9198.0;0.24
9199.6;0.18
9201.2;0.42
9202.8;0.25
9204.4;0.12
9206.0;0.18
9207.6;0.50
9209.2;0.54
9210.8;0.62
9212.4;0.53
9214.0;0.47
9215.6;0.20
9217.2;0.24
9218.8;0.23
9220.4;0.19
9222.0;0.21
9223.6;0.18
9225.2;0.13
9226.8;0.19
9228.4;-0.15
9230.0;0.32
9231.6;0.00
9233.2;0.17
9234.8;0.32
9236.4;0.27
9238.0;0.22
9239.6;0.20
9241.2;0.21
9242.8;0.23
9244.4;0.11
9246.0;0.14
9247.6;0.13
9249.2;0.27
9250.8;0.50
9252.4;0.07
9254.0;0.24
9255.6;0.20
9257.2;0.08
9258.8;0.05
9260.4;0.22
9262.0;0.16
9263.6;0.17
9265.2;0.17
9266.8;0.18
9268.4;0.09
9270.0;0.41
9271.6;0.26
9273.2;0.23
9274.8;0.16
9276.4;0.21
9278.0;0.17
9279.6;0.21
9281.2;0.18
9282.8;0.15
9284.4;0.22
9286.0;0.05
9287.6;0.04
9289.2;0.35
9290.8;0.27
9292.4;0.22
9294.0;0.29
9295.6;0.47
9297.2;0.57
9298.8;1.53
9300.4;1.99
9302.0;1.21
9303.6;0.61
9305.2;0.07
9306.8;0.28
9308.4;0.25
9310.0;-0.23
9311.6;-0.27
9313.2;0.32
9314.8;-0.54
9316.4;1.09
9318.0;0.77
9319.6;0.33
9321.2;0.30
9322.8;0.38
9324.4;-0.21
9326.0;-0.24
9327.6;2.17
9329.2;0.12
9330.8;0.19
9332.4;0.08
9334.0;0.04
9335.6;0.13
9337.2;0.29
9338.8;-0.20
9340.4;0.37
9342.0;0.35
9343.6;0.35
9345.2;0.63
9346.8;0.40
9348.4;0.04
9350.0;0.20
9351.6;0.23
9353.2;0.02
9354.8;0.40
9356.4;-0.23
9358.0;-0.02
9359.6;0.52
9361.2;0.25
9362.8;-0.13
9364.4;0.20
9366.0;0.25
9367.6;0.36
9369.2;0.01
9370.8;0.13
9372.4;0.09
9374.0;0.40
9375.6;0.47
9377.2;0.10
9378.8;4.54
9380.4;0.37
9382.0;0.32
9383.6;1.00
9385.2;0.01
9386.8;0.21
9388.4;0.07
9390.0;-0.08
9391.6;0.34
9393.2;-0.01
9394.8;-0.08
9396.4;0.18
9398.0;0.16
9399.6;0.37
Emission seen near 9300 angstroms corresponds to [O III]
